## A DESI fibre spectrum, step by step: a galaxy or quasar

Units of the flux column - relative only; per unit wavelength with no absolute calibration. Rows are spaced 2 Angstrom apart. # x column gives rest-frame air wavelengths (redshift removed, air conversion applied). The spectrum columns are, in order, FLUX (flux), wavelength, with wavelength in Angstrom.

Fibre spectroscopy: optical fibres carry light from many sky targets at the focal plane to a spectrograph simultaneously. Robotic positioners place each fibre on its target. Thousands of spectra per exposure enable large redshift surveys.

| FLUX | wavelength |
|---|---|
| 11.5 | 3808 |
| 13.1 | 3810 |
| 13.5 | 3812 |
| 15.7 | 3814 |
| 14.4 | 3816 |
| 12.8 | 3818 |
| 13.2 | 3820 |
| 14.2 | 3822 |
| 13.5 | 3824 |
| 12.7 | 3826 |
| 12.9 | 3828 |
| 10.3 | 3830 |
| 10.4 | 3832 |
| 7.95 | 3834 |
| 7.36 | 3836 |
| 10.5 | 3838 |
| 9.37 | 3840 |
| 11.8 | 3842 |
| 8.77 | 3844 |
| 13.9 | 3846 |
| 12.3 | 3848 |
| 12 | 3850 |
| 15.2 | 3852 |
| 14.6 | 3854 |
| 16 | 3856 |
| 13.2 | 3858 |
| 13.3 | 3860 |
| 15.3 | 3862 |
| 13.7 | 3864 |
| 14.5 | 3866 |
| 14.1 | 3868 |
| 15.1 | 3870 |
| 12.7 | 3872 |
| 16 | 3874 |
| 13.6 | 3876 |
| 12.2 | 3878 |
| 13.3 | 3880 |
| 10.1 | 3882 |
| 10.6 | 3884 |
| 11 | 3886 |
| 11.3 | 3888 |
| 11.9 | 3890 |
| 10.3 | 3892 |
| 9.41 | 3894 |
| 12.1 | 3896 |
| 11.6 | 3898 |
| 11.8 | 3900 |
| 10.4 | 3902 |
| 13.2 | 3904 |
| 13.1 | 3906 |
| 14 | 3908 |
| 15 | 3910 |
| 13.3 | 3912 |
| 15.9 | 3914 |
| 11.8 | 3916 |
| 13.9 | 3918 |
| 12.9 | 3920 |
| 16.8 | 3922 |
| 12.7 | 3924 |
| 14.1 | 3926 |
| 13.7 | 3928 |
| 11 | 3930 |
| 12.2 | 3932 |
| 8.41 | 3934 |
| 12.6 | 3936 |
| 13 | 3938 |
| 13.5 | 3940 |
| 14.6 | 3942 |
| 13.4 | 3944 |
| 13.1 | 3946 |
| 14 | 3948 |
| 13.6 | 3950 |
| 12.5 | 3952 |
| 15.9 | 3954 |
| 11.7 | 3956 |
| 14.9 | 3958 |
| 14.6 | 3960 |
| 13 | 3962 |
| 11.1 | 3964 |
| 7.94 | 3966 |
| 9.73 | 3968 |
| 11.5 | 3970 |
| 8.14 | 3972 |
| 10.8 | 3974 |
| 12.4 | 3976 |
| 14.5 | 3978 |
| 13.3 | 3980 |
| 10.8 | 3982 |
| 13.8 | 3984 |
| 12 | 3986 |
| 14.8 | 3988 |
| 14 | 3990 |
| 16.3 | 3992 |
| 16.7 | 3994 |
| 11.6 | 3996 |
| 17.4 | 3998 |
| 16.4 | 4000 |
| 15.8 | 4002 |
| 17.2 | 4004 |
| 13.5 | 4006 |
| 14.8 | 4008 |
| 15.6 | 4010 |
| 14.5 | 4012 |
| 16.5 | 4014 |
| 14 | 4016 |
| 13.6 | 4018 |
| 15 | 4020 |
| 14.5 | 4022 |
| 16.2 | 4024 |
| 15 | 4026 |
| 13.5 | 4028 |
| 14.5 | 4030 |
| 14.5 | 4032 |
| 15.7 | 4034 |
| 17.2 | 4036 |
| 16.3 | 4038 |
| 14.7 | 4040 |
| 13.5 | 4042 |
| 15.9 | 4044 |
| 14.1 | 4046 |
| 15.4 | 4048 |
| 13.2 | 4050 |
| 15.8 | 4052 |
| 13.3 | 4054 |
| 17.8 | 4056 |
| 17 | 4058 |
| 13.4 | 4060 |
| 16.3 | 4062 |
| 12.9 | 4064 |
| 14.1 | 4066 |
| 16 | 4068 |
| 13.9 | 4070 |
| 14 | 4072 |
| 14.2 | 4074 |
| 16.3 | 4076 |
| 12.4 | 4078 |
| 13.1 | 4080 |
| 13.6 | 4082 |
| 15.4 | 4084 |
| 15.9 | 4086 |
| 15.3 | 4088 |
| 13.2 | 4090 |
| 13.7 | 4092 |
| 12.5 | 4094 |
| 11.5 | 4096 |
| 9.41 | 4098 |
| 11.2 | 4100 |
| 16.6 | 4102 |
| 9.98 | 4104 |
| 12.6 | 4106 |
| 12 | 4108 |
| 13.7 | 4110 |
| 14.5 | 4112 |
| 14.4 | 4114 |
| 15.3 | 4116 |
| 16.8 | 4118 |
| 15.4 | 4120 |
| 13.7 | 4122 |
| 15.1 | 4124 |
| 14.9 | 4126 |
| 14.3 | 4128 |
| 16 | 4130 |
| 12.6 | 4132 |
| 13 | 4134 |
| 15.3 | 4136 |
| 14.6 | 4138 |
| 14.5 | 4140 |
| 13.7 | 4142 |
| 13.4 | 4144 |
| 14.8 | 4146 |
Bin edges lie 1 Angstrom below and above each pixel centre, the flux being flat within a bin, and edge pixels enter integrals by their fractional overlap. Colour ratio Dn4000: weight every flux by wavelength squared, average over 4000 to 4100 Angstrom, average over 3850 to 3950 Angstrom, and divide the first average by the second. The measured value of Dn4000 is 1.21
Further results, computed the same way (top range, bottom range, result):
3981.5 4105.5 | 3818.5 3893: 1.28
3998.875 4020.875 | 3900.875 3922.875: 1.17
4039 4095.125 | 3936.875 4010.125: 1.13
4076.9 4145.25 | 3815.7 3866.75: 1.27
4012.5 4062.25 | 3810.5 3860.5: 1.35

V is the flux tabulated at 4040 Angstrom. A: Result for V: 14.7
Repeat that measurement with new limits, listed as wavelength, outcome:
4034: 15.7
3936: 12.6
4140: 14.5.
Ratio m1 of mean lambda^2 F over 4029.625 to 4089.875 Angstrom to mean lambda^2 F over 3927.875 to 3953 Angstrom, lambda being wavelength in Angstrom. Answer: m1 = 1.2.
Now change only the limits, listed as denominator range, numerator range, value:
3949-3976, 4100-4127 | 1.27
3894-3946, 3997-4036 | 1.24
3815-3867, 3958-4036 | 1.21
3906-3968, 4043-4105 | 1.15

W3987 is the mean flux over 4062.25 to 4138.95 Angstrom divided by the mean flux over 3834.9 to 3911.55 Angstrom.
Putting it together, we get 1.12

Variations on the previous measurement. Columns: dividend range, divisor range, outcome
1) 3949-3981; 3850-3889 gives 0.91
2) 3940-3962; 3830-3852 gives 1.29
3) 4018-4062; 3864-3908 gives 1.22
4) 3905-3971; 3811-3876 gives 1.01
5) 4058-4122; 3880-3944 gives 1.11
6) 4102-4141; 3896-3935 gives 1.10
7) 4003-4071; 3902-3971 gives 1.15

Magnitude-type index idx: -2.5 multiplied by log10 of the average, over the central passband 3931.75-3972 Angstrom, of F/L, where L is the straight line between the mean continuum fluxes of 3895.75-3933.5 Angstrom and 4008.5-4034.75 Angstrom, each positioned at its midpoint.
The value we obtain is 0.10 mag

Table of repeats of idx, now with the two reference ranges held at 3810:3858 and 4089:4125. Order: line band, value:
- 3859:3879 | -0.13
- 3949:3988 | 0.05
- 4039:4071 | -0.13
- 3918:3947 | -0.02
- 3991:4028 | -0.17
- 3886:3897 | 0.15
